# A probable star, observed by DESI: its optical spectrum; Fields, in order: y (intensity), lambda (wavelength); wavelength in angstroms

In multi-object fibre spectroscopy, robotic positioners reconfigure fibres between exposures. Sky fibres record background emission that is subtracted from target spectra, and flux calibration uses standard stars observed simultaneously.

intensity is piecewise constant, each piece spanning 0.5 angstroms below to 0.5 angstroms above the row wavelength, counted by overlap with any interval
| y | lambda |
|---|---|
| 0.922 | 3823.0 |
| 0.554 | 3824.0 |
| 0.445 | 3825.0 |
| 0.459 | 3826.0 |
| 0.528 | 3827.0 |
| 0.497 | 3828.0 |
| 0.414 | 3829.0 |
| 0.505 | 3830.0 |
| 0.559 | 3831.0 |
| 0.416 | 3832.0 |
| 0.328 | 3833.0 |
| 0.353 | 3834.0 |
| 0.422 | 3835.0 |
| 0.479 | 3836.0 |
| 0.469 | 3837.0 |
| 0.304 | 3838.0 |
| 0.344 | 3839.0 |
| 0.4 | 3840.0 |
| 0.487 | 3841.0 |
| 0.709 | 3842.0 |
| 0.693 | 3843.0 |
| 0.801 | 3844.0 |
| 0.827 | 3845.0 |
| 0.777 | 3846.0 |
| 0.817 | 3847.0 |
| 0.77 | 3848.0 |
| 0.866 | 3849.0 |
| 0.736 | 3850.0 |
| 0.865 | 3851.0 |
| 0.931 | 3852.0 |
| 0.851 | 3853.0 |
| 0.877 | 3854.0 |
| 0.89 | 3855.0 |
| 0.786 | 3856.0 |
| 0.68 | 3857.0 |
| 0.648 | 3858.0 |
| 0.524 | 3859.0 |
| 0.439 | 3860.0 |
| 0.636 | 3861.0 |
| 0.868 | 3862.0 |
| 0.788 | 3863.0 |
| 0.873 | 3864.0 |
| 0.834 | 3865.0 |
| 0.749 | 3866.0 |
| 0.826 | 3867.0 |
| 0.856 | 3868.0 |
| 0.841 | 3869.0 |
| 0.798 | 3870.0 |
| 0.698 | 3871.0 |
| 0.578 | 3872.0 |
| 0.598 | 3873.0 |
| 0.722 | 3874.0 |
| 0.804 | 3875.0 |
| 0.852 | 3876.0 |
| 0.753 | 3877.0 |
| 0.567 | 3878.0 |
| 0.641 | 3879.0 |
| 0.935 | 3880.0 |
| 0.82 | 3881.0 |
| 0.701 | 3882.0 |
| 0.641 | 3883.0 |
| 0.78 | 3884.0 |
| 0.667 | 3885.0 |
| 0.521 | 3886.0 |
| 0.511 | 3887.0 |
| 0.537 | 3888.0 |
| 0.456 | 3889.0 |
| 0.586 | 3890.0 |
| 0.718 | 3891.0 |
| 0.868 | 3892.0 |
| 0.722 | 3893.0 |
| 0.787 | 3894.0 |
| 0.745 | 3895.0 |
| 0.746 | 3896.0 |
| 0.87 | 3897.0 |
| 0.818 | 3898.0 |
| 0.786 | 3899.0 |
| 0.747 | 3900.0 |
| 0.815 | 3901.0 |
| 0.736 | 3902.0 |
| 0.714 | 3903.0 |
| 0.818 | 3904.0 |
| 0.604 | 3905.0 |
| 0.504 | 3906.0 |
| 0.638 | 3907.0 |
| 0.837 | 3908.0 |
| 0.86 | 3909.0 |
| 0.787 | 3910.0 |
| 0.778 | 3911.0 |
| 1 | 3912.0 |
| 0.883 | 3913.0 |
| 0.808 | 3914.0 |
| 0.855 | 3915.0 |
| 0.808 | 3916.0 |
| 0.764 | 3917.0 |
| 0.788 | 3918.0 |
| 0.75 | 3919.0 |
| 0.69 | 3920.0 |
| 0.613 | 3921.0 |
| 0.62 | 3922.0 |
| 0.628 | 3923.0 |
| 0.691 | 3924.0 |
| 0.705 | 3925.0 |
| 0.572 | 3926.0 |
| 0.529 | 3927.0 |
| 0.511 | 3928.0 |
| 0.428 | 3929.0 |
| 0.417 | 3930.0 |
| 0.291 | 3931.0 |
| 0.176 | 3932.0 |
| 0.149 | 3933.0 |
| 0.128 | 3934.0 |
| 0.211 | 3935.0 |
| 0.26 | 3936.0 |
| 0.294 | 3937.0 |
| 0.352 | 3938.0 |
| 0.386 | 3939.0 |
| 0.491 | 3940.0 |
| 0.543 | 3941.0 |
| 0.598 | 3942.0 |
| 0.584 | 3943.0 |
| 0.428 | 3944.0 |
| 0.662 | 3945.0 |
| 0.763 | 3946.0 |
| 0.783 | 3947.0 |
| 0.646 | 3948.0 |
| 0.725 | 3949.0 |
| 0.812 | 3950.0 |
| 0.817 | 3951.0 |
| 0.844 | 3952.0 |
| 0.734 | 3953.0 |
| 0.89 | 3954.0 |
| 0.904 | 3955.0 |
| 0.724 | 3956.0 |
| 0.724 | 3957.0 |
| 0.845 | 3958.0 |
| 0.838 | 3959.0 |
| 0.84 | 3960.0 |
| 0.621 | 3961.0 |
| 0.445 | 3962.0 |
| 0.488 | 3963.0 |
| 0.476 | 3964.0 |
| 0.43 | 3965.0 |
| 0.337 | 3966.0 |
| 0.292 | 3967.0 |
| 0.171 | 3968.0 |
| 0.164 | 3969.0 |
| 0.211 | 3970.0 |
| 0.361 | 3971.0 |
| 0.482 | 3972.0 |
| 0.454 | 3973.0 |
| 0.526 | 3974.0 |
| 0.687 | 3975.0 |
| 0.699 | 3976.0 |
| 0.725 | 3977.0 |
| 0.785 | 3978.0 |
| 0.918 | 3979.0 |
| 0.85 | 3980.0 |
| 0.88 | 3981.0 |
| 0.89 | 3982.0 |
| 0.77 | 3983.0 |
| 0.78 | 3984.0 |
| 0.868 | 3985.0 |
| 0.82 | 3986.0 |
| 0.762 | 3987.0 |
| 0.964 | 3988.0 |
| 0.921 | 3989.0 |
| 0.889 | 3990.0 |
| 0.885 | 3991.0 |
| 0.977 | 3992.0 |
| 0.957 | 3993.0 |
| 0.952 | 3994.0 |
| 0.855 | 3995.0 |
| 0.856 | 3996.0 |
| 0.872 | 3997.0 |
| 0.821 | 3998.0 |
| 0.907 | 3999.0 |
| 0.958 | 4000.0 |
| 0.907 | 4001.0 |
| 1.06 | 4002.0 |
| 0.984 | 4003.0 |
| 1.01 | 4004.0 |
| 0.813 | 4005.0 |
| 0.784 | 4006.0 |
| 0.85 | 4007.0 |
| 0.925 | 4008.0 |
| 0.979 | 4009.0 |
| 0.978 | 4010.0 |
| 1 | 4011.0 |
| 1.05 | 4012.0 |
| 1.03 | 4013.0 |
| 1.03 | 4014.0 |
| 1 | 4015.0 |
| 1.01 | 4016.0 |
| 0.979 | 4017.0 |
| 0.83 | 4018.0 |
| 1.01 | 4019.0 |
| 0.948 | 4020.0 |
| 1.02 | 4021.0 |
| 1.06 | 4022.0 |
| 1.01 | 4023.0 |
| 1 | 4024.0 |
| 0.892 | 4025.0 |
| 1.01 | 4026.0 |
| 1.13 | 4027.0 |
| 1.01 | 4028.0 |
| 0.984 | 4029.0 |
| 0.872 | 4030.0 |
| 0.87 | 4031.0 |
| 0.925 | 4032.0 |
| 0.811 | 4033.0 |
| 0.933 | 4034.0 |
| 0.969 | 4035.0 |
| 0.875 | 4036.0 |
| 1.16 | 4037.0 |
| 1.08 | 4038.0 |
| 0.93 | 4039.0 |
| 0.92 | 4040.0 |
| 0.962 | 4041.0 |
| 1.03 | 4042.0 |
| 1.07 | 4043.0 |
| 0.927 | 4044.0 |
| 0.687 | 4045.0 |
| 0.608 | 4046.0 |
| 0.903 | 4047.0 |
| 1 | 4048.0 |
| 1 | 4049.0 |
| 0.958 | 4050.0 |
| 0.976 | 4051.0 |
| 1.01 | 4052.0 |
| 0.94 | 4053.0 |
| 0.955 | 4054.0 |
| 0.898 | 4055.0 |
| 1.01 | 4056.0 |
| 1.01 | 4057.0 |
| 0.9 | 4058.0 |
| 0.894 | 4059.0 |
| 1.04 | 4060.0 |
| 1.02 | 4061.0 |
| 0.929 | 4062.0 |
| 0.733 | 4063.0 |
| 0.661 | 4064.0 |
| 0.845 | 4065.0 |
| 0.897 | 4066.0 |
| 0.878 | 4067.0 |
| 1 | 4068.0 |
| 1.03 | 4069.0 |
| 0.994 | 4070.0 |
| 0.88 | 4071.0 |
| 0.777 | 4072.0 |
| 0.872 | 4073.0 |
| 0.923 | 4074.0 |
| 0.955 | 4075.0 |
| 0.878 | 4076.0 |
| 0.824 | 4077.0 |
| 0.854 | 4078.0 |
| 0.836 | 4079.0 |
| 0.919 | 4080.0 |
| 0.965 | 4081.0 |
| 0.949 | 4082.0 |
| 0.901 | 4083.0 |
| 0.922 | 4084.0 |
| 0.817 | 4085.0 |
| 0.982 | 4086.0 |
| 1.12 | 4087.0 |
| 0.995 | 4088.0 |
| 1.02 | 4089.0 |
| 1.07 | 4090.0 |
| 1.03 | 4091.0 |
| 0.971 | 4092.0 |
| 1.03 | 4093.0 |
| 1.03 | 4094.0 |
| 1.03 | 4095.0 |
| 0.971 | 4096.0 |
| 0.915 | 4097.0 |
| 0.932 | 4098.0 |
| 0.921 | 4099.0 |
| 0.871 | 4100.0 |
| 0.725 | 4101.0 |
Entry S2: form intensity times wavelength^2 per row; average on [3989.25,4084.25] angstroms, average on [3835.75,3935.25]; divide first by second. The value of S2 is 1.47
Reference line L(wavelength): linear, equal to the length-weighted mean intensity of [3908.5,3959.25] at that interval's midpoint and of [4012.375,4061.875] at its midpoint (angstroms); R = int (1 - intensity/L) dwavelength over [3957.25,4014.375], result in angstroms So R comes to 2.80 angstroms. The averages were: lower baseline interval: 0.628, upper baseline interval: 0.961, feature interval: 0.765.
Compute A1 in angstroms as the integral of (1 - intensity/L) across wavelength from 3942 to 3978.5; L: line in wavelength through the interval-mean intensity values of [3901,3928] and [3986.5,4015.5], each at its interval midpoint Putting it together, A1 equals 9.8 angstroms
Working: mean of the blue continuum 0.728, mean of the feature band 0.609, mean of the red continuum 0.93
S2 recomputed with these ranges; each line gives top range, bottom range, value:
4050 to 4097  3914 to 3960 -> 1.66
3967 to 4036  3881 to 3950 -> 1.41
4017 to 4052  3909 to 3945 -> 1.79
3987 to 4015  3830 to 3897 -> 1.46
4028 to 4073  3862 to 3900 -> 1.38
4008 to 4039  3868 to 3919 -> 1.42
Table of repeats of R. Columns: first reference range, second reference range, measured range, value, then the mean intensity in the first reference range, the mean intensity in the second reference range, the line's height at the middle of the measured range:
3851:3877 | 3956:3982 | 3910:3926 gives -2.1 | 0.76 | 0.579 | 0.667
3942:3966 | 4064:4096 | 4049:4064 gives -0.8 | 0.687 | 0.938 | 0.891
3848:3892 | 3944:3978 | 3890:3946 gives 3.5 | 0.729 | 0.61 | 0.666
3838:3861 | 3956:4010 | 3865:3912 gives -0.9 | 0.704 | 0.743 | 0.715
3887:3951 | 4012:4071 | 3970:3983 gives 1.8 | 0.633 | 0.95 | 0.781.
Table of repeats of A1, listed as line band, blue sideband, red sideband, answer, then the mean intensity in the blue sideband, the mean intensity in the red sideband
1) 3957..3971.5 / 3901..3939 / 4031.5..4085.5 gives 4.6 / 0.6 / 0.919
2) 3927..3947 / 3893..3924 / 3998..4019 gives 9.8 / 0.758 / 0.952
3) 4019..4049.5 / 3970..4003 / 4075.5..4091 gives -2.9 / 0.807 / 0.94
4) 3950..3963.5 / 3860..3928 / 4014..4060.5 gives 1.3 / 0.728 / 0.958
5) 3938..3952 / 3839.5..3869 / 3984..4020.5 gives 3.7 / 0.753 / 0.927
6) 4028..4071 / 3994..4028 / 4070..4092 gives 0.5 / 0.957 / 0.931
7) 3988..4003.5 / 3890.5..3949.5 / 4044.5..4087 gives -2.9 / 0.634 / 0.908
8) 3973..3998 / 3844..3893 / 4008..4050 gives 2.0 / 0.736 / 0.963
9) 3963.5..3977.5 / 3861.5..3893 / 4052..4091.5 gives 6.7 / 0.722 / 0.927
